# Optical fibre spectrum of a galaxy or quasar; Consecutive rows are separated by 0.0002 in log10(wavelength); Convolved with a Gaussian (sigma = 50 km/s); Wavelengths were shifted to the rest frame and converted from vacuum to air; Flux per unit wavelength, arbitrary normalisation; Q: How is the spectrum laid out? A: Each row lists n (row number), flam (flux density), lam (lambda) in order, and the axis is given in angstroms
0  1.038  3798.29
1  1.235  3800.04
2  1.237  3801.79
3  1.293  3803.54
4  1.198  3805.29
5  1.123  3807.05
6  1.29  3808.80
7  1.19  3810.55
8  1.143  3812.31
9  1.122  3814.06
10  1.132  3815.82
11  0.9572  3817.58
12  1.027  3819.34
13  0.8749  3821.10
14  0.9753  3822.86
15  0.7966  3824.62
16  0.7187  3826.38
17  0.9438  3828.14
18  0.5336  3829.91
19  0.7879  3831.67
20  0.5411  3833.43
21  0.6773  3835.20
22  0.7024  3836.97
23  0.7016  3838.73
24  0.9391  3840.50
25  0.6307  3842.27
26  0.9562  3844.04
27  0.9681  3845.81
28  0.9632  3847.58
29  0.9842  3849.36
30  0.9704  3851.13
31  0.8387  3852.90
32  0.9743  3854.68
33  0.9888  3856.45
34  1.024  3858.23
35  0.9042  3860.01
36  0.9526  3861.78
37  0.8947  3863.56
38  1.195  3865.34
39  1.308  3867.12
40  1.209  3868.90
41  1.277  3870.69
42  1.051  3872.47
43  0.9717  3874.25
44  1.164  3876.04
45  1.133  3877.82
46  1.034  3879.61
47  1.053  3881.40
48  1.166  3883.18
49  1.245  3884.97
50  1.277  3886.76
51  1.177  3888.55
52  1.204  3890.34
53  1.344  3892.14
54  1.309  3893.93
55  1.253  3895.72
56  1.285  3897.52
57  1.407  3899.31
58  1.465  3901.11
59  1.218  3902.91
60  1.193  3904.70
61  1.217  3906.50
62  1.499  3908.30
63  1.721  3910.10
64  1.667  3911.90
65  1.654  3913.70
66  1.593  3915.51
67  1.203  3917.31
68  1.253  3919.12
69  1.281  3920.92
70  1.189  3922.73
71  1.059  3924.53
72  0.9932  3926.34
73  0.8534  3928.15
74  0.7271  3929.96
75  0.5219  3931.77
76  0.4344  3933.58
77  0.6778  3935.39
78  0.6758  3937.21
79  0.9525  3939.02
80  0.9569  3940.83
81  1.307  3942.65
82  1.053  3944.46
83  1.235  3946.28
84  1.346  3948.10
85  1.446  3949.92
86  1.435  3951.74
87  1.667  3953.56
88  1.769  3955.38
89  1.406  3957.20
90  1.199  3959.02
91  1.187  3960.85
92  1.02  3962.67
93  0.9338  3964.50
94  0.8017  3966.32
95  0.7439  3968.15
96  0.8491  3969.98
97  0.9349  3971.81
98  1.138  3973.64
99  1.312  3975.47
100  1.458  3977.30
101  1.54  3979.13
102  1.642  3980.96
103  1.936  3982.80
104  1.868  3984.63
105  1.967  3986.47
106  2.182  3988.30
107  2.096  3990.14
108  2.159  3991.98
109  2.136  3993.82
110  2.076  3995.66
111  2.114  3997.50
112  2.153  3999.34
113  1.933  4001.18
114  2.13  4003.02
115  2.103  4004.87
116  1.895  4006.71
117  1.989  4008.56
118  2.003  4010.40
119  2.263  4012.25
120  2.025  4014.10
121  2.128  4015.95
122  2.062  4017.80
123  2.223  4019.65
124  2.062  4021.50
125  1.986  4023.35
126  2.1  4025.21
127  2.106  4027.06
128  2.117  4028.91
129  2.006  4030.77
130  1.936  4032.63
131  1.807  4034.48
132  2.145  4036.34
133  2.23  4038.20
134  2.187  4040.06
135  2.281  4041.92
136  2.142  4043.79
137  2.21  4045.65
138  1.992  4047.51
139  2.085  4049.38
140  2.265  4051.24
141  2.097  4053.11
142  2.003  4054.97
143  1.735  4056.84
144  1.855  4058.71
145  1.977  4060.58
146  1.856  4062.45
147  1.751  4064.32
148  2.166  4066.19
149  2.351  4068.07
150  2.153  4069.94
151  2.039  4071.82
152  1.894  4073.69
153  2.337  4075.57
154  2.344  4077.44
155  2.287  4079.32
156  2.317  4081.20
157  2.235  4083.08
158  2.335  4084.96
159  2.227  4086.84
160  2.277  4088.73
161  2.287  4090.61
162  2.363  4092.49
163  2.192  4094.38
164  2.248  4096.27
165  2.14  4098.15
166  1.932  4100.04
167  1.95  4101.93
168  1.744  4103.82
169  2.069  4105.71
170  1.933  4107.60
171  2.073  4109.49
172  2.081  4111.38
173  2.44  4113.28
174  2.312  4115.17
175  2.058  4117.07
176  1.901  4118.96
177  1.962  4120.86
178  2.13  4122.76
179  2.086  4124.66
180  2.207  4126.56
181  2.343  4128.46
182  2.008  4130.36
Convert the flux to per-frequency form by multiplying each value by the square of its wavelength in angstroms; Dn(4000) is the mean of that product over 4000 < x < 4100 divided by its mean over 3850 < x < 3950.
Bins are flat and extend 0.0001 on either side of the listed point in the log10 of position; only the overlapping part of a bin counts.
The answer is 2.00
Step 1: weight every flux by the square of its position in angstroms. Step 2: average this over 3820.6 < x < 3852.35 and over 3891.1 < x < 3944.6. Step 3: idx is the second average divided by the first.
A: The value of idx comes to 1.49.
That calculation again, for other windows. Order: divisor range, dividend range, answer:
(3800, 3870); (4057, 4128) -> 2.49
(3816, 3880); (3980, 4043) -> 2.39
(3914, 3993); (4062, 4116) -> 1.82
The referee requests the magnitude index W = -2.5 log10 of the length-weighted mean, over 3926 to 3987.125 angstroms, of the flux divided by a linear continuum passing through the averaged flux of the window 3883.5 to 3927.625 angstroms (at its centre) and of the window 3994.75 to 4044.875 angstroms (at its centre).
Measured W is 0.38 mag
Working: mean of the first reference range 1.31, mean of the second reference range 2.08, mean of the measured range 1.18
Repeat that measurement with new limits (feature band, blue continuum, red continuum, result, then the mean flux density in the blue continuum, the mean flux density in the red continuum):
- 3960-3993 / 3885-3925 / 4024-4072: 0.19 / 1.34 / 2.06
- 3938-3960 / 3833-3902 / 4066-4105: 0.13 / 1.06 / 2.18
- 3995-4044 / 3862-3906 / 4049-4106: -0.13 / 1.2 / 2.11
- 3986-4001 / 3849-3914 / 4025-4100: -0.19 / 1.19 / 2.13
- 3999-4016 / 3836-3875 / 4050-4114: -0.18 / 0.973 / 2.12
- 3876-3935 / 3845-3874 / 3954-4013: 0.04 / 1.03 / 1.65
